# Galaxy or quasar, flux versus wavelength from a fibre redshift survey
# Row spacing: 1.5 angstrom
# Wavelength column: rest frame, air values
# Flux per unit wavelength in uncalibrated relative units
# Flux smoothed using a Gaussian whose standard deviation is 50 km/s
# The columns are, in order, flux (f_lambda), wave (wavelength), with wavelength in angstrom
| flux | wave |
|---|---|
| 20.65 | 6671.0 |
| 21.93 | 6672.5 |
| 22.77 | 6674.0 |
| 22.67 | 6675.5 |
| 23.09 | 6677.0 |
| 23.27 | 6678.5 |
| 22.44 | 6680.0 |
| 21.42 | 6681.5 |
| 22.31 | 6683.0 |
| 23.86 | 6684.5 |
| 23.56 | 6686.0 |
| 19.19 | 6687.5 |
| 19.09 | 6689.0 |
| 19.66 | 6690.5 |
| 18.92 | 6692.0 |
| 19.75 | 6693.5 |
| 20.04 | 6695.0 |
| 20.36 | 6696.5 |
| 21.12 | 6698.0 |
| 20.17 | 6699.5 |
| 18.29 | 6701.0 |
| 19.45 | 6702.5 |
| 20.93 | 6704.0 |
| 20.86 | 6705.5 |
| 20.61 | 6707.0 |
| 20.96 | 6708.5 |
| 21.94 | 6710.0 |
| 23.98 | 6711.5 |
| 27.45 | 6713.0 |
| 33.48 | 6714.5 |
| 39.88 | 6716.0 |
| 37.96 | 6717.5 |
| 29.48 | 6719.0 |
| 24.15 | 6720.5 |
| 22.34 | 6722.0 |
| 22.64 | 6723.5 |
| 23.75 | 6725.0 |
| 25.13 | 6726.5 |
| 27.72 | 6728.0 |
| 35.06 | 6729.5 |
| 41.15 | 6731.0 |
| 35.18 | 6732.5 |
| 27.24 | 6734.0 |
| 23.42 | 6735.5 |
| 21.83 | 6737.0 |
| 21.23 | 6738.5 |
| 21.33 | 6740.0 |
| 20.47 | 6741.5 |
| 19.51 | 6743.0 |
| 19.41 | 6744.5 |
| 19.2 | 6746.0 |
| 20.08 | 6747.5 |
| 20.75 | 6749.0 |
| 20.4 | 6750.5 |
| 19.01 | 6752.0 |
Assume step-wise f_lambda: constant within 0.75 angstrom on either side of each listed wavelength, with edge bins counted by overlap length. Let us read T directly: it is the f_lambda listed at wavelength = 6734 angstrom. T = 27.24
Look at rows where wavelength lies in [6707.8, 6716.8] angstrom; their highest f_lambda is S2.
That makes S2 39.88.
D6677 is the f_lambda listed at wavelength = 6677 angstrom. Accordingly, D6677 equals 23.09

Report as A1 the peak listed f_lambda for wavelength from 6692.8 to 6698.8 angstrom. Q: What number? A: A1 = 21.12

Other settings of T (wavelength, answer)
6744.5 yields 19.41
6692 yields 18.92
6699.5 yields 20.17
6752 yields 19.01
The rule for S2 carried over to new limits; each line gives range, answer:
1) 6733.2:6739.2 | 27.24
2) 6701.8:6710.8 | 21.94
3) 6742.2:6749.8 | 20.75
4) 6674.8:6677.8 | 23.09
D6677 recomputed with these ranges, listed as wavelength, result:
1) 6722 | 22.34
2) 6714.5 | 33.48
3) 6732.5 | 35.18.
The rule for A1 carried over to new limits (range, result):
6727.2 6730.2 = 35.06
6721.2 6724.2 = 22.64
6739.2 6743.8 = 21.33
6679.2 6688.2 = 23.86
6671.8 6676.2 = 22.77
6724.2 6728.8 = 27.72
